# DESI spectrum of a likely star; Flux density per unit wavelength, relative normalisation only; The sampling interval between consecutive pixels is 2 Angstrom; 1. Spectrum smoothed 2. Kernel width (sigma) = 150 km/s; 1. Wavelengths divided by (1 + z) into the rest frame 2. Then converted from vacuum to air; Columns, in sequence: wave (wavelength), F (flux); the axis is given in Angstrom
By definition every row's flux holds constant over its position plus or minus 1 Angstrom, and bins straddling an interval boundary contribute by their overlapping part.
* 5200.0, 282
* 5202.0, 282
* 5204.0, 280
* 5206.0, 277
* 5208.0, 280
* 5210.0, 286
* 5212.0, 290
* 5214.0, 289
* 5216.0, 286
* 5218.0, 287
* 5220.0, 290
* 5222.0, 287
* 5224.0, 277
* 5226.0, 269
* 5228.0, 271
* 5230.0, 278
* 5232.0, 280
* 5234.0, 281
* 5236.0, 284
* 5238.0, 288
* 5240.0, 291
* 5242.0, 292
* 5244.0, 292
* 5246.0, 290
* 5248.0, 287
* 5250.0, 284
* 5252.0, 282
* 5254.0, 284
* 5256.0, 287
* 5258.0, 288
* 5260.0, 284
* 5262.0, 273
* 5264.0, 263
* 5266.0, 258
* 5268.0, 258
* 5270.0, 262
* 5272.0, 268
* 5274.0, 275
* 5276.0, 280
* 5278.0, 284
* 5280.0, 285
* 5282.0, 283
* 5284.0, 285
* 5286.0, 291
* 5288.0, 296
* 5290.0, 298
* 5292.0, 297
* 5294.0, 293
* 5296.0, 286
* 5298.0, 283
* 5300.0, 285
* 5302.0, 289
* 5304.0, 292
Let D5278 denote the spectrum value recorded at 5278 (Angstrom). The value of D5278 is 284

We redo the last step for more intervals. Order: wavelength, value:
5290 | 298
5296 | 286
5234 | 281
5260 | 284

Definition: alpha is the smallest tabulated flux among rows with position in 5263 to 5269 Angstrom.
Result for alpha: 258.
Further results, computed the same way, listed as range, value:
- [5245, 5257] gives 282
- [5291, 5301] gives 283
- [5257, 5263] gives 273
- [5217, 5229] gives 269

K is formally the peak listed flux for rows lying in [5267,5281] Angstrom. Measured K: 285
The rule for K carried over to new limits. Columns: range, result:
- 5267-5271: 262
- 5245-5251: 290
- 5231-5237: 284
